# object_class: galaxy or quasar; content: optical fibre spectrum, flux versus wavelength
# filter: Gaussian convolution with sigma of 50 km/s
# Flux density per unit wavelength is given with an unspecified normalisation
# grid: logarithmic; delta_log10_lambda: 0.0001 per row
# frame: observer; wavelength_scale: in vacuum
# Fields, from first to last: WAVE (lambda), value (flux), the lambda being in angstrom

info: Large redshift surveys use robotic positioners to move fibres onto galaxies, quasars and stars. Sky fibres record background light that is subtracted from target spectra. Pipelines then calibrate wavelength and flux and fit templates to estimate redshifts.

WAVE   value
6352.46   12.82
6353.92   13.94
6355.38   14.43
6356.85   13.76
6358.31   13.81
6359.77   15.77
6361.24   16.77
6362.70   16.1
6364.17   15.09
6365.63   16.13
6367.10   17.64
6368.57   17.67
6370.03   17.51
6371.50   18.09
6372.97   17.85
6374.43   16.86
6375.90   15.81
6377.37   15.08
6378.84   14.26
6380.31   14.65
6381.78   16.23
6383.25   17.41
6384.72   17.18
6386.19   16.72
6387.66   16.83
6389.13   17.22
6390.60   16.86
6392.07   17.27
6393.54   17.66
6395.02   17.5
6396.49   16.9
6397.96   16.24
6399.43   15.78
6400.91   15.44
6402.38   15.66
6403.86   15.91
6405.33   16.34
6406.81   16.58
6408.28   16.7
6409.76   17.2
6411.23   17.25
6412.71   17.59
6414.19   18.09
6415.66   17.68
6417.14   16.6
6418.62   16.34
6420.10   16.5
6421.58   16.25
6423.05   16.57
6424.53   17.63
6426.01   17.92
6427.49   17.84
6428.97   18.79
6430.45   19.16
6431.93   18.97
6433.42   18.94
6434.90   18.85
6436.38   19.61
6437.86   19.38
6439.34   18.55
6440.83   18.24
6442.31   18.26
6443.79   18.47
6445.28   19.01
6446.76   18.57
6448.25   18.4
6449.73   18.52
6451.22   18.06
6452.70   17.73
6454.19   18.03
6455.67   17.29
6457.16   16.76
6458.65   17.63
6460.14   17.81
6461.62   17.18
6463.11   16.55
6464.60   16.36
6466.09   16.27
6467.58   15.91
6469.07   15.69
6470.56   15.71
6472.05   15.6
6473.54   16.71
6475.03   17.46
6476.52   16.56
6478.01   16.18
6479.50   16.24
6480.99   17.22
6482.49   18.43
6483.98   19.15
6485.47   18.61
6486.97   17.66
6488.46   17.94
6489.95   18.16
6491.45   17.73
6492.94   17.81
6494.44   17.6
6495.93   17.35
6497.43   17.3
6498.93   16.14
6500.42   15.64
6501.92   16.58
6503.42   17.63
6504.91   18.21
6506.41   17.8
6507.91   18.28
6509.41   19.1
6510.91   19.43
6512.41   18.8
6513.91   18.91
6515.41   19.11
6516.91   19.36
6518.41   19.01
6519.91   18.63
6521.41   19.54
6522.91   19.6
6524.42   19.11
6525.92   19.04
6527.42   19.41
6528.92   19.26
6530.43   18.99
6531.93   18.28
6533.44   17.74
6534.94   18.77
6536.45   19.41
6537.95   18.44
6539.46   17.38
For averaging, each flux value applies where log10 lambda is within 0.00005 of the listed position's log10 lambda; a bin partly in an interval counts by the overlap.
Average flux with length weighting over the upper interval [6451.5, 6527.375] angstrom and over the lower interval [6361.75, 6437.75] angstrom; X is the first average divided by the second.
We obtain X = 1.04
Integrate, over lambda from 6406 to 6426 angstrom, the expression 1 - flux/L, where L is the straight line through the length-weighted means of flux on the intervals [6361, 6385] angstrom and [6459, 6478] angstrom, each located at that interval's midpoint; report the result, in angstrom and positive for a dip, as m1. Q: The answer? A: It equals -0.7 angstrom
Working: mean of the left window 16.5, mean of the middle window 17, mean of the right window 16.5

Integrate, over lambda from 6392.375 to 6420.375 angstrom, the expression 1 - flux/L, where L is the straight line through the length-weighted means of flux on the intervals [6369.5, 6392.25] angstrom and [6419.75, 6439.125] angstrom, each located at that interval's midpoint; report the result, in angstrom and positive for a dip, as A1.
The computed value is 1.1 angstrom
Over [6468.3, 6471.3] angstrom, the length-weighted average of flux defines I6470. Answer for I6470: 15.7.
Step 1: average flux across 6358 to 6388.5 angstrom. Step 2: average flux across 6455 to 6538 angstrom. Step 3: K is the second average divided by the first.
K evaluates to 1.1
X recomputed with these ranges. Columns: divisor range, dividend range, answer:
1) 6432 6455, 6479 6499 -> 0.95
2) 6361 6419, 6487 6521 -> 1.08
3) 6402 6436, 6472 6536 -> 1.04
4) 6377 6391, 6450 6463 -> 1.08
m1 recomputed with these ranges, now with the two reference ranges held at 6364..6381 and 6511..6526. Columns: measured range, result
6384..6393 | -0.16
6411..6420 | 0.01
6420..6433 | -0.29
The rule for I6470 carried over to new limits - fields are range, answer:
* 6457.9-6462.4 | 17.5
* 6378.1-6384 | 15.6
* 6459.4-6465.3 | 17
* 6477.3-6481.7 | 16.6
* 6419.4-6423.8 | 16.5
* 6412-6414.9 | 17.8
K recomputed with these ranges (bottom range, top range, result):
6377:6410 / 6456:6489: 1.03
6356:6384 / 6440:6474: 1.08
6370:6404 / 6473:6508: 1.05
